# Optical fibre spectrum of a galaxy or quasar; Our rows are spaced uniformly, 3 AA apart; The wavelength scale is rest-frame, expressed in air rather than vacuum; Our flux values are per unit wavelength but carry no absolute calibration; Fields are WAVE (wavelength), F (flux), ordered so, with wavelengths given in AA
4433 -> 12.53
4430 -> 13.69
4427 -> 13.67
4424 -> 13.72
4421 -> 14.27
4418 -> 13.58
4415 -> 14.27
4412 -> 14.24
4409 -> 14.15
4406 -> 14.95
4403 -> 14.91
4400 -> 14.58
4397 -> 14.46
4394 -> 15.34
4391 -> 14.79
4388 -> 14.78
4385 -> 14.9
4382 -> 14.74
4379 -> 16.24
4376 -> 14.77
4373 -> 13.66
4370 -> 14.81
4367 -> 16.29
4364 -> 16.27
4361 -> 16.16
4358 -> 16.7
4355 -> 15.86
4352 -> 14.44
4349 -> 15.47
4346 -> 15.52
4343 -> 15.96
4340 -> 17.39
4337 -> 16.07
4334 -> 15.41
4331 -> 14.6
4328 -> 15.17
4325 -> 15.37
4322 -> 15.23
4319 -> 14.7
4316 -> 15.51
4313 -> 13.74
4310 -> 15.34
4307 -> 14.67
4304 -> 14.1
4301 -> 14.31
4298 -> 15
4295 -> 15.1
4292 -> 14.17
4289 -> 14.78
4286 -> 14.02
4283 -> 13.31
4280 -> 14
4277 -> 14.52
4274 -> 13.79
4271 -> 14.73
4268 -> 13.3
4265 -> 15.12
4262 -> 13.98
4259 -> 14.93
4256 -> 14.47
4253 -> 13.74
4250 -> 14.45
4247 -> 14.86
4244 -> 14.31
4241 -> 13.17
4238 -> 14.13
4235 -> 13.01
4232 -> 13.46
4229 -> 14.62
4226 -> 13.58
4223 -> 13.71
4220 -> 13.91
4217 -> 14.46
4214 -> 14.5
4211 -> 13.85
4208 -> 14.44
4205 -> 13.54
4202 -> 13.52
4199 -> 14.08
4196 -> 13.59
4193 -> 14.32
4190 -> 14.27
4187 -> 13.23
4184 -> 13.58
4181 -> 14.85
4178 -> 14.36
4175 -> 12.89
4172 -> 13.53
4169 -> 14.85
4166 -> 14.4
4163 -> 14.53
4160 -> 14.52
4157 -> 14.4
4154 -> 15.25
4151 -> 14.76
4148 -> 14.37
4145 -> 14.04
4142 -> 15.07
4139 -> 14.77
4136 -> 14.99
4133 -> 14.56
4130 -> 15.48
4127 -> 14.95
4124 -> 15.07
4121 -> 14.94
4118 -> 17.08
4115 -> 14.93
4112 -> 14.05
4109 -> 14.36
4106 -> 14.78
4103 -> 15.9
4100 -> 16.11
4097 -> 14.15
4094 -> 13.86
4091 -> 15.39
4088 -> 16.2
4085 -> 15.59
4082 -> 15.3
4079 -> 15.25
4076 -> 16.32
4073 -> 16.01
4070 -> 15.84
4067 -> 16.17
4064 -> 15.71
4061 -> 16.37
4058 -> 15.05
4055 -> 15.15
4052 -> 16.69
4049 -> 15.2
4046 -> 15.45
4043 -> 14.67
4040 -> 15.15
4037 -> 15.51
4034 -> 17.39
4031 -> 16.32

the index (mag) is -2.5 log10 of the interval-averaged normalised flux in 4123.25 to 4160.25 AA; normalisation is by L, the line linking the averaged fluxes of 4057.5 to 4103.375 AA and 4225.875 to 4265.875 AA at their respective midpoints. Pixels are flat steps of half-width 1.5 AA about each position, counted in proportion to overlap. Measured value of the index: 0.02 mag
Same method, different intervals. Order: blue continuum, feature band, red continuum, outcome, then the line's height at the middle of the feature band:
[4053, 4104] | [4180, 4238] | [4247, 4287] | 0.05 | 14.6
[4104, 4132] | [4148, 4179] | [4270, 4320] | 0.04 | 14.9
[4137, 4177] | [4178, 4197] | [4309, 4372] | 0.04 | 14.6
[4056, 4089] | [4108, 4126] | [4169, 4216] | 0.00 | 15.1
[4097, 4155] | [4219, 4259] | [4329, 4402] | 0.09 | 15.2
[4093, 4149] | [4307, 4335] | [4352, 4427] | -0.01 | 14.9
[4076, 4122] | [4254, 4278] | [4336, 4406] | 0.07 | 15.3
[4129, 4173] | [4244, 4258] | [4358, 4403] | 0.04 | 14.9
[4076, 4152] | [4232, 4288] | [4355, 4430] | 0.06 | 14.9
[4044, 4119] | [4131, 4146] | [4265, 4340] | 0.04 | 15.3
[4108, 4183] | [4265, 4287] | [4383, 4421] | 0.04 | 14.6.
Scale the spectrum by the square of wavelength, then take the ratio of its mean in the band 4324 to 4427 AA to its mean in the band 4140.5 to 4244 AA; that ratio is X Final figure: 1.2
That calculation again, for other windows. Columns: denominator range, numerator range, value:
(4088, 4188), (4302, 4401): 1.15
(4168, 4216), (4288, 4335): 1.12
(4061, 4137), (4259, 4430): 1.09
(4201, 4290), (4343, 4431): 1.13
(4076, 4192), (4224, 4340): 1.05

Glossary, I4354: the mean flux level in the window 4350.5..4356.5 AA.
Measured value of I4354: 15.2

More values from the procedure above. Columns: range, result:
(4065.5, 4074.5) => 16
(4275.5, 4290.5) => 14.1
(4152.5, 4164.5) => 14.7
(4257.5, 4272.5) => 14.4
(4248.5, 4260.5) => 14.4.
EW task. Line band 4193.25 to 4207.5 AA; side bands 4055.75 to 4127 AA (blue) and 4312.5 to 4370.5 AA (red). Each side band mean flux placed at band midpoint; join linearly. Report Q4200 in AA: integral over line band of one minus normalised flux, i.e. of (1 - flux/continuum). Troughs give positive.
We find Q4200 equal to 1.6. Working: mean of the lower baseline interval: 15.4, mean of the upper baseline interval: 15.6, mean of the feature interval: 13.8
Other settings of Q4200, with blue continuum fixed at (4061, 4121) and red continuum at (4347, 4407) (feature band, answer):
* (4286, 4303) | 0.75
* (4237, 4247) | 0.86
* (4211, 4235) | 2.15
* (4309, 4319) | 0.29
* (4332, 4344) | -0.72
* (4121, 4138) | 0.45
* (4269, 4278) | 0.60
